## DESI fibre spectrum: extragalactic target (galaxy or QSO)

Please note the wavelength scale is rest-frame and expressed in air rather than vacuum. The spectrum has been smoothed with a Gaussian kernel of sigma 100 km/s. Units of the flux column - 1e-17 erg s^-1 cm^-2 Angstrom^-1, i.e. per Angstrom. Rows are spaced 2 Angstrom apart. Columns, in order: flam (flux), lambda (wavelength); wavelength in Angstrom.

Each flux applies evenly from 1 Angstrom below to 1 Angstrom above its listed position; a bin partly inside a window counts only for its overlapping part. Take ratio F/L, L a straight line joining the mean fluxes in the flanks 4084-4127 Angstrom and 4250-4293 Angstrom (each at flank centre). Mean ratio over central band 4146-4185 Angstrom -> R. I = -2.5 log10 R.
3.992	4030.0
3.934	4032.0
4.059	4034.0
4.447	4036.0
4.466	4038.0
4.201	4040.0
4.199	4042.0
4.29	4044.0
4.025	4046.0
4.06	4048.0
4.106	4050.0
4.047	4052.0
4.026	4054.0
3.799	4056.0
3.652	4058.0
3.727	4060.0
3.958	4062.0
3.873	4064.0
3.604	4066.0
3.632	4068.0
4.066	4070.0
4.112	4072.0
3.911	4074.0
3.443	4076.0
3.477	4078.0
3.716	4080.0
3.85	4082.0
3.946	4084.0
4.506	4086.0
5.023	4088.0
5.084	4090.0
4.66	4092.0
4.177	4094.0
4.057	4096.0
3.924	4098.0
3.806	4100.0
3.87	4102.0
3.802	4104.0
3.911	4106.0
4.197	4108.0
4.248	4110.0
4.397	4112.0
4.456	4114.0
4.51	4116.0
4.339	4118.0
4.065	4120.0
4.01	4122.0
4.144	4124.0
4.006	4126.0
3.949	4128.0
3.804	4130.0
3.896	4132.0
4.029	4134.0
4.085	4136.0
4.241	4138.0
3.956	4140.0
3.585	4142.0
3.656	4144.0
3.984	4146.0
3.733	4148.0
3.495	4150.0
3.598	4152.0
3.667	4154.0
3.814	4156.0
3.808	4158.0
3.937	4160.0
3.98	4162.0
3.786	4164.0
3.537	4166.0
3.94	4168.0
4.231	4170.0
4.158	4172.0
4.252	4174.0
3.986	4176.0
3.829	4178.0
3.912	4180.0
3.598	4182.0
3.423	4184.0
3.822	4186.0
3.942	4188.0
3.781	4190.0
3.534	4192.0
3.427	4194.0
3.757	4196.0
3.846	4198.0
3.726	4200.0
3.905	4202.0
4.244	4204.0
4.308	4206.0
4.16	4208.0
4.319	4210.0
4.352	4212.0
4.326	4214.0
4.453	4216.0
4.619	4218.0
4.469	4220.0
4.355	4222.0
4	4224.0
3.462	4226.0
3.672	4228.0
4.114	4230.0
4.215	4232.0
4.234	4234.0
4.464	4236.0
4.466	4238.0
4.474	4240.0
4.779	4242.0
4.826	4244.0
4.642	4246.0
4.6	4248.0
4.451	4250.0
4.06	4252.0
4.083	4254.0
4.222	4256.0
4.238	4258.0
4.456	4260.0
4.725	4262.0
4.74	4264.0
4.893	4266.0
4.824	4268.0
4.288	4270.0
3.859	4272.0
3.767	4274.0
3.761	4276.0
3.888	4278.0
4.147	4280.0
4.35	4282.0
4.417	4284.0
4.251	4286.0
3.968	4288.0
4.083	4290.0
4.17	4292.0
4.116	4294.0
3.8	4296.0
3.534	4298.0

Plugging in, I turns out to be 0.11 mag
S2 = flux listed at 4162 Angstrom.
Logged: 3.98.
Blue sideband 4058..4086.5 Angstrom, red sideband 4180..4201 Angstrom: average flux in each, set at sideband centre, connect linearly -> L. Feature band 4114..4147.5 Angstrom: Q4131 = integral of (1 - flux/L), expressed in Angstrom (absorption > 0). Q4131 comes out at -2.34 Angstrom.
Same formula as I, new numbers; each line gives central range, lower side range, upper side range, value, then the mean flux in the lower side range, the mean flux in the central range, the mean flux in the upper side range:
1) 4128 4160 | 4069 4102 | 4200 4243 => 0.090 mag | 4.1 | 3.83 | 4.24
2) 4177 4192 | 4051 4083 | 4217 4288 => 0.105 mag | 3.81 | 3.74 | 4.3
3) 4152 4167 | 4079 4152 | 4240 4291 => 0.103 mag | 4.08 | 3.78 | 4.34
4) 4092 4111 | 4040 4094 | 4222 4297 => 0.011 mag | 4.04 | 4.03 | 4.26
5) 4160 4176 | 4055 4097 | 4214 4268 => 0.063 mag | 4.01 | 3.98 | 4.38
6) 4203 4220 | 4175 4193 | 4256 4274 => -0.094 mag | 3.76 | 4.35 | 4.45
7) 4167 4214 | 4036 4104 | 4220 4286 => 0.072 mag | 4.04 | 3.94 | 4.3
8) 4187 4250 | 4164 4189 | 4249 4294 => -0.035 mag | 3.88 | 4.18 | 4.25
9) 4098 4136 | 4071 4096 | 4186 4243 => 0.018 mag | 4.15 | 4.08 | 4.12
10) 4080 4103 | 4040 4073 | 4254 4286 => -0.060 mag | 3.96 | 4.24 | 4.3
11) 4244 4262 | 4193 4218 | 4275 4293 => -0.073 mag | 4.09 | 4.39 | 4.12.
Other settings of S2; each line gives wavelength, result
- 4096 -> 4.057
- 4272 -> 3.859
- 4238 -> 4.466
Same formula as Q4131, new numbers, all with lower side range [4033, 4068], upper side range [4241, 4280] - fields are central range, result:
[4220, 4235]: 1.0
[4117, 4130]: 0.2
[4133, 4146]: 0.7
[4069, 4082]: 0.9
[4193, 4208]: 1.3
